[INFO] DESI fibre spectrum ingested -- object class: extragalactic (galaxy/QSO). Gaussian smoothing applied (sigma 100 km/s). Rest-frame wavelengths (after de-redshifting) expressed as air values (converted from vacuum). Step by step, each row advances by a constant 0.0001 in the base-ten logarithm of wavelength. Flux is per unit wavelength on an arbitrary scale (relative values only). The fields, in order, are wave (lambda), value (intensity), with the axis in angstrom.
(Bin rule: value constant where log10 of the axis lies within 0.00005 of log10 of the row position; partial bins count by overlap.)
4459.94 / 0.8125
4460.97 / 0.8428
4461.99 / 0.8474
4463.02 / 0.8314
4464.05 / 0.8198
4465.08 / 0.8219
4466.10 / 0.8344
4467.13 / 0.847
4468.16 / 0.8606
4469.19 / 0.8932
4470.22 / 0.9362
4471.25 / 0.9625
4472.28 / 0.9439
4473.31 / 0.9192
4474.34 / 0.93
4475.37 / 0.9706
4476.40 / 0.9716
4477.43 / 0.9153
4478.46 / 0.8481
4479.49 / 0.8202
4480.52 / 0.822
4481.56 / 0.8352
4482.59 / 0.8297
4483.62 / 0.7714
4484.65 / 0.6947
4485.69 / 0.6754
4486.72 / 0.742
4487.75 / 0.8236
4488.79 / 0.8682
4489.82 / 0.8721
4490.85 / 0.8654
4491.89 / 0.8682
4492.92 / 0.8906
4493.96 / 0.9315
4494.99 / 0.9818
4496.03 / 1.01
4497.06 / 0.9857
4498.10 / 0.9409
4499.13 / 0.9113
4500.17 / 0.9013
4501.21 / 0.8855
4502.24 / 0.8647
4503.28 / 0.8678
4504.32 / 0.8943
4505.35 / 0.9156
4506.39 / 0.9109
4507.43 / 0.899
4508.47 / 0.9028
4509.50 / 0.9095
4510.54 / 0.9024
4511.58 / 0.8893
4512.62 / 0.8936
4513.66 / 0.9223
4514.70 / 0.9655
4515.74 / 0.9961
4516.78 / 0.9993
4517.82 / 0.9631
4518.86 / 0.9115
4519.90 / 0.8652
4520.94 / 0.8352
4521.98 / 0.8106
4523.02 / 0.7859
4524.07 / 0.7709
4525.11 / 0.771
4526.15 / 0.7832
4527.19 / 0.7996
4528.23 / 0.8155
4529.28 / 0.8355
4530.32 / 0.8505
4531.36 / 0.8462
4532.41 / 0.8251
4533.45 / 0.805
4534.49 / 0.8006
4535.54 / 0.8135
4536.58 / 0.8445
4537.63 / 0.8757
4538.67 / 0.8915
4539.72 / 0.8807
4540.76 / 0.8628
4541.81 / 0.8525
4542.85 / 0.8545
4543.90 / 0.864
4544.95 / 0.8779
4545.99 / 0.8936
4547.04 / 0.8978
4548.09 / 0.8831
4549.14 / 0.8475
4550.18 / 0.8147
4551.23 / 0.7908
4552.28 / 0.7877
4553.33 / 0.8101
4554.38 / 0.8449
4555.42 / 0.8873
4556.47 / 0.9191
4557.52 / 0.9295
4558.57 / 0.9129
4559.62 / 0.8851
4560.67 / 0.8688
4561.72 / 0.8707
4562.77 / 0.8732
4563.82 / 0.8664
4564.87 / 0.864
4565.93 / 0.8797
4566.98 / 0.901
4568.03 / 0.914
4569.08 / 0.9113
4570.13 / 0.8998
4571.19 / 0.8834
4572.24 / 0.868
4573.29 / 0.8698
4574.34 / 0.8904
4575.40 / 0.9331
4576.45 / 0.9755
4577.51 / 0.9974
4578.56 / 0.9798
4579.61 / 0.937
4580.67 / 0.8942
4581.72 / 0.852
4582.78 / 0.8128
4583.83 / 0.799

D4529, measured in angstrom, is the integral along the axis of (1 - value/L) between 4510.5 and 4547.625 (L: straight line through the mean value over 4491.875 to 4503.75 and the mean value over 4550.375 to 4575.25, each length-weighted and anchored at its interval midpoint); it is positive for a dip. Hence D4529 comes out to 1.6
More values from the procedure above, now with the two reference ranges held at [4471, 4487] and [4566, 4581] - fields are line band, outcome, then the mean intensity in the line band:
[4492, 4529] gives -0.8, 0.893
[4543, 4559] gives 0.7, 0.863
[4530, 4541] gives 0.6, 0.845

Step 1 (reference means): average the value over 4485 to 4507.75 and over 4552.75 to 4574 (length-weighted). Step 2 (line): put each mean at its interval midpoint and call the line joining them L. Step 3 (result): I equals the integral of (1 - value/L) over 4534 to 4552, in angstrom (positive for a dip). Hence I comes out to 0.6 angstrom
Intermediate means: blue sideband 0.885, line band 0.855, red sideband 0.883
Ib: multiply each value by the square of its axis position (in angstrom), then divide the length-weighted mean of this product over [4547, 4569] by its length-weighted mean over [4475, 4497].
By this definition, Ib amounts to 1.0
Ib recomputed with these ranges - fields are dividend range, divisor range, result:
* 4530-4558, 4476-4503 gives 1.01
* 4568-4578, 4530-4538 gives 1.12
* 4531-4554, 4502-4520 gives 0.94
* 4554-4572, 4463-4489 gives 1.08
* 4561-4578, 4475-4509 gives 1.06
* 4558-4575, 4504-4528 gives 1.03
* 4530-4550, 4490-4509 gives 0.96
